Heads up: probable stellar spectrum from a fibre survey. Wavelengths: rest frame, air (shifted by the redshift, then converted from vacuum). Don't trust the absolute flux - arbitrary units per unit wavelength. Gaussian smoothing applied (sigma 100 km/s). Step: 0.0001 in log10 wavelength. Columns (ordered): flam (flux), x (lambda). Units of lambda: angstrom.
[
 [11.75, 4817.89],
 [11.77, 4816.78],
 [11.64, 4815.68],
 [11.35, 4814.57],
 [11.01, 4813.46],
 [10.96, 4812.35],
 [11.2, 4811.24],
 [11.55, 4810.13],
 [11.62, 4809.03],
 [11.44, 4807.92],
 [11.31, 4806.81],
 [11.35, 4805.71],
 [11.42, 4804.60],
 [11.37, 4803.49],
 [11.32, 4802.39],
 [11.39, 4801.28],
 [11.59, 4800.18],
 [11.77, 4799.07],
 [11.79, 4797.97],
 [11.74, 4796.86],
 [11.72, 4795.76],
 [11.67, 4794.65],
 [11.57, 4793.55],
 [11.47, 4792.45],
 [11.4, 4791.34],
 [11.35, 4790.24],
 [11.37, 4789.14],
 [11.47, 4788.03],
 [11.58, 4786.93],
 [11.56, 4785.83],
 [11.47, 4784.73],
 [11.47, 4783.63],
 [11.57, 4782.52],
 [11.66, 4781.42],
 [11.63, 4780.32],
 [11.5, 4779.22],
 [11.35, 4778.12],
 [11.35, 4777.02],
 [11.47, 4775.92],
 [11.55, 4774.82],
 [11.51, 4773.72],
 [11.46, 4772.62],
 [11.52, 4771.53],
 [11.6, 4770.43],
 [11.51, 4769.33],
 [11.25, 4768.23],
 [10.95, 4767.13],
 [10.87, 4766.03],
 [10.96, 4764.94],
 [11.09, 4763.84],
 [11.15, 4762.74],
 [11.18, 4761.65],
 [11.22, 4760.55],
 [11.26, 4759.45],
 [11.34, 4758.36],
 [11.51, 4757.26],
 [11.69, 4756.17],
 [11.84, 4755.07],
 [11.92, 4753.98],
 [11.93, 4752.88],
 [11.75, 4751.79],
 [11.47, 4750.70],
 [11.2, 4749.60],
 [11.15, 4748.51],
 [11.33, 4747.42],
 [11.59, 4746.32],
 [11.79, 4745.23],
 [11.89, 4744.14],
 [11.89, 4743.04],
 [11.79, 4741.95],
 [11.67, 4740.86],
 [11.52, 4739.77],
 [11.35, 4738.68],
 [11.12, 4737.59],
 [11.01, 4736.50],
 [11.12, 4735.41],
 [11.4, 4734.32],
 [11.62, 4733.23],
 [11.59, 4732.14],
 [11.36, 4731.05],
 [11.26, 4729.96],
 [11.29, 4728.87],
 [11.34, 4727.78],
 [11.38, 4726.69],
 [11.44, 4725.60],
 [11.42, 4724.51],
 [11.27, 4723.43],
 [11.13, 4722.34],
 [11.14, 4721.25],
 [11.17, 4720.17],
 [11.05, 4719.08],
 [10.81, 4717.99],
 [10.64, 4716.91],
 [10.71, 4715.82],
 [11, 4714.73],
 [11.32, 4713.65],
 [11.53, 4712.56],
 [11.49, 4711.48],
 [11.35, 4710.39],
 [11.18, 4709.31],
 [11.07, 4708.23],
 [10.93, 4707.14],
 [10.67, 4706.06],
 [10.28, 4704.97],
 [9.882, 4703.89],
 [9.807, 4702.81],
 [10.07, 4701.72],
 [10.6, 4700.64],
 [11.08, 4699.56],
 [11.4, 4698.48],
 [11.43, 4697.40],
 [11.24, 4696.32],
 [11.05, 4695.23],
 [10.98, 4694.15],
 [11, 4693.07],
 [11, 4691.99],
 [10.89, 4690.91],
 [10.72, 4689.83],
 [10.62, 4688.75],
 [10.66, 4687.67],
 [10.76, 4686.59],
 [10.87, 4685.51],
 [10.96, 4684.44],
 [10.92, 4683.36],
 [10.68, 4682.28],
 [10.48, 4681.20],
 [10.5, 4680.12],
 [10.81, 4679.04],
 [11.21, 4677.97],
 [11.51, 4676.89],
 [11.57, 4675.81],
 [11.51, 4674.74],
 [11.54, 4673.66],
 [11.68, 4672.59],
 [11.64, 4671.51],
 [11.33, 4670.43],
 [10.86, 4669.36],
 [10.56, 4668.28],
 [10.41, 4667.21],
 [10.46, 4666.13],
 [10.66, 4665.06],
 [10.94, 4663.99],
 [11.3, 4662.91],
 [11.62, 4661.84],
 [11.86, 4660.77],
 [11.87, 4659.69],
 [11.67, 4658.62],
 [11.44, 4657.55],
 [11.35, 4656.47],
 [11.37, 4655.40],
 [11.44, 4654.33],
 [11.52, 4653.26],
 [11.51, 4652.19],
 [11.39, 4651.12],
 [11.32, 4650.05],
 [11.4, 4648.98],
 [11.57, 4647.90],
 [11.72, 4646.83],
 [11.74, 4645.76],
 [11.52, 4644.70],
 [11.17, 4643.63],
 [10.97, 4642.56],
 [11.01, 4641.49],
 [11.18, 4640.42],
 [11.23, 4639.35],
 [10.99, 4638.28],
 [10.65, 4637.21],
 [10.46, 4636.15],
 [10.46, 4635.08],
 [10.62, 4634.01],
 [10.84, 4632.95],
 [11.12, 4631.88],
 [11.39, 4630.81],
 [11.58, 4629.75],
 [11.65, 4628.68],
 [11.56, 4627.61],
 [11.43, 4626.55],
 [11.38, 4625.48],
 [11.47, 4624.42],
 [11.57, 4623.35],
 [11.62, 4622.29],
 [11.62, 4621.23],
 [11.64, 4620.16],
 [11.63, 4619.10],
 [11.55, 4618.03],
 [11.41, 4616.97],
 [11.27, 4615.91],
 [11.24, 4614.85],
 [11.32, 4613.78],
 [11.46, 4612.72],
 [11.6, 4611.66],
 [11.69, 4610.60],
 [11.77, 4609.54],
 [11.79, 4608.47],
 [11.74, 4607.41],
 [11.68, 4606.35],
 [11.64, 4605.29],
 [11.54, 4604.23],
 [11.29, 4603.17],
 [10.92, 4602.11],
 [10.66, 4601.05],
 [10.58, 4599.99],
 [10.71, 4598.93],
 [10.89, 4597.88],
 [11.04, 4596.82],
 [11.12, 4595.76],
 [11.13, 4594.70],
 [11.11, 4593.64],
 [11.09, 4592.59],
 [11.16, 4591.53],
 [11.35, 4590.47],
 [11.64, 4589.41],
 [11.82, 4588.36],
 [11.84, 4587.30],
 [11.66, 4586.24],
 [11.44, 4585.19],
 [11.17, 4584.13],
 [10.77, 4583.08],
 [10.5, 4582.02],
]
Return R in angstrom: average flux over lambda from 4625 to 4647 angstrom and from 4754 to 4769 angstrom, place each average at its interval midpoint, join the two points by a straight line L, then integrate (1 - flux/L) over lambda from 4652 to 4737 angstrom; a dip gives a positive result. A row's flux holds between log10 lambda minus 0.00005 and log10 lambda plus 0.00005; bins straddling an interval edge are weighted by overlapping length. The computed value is 0.98 angstrom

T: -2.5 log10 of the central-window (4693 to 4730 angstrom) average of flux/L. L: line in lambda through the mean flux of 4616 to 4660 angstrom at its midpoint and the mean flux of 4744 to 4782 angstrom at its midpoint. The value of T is 0.038 mag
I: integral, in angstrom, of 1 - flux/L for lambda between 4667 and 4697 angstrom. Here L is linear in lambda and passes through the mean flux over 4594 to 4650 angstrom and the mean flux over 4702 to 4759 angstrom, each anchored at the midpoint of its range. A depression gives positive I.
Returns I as 0.7 angstrom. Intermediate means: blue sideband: 11.3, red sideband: 11.3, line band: 11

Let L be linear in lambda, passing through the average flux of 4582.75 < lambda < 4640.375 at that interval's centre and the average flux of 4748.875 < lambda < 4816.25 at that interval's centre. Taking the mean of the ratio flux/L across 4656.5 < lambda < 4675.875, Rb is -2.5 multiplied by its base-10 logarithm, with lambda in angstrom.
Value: 0.01 mag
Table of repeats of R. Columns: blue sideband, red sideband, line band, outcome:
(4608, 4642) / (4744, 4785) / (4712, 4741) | 0.42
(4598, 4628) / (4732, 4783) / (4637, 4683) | 0.76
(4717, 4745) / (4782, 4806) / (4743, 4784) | -0.05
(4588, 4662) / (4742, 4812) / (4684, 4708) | 1.33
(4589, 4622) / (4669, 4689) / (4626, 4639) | 0.20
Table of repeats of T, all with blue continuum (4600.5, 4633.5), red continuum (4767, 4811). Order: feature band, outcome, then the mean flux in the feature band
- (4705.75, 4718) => 0.038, 11.1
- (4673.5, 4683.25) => 0.039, 11.1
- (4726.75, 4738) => 0.016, 11.3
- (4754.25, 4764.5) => 0.011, 11.4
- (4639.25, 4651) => 0.010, 11.3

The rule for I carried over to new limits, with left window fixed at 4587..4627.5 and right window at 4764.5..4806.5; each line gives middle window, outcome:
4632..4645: 0.5 angstrom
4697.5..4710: 0.8 angstrom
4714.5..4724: 0.4 angstrom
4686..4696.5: 0.5 angstrom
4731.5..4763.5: -0.1 angstrom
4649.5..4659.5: -0.1 angstrom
